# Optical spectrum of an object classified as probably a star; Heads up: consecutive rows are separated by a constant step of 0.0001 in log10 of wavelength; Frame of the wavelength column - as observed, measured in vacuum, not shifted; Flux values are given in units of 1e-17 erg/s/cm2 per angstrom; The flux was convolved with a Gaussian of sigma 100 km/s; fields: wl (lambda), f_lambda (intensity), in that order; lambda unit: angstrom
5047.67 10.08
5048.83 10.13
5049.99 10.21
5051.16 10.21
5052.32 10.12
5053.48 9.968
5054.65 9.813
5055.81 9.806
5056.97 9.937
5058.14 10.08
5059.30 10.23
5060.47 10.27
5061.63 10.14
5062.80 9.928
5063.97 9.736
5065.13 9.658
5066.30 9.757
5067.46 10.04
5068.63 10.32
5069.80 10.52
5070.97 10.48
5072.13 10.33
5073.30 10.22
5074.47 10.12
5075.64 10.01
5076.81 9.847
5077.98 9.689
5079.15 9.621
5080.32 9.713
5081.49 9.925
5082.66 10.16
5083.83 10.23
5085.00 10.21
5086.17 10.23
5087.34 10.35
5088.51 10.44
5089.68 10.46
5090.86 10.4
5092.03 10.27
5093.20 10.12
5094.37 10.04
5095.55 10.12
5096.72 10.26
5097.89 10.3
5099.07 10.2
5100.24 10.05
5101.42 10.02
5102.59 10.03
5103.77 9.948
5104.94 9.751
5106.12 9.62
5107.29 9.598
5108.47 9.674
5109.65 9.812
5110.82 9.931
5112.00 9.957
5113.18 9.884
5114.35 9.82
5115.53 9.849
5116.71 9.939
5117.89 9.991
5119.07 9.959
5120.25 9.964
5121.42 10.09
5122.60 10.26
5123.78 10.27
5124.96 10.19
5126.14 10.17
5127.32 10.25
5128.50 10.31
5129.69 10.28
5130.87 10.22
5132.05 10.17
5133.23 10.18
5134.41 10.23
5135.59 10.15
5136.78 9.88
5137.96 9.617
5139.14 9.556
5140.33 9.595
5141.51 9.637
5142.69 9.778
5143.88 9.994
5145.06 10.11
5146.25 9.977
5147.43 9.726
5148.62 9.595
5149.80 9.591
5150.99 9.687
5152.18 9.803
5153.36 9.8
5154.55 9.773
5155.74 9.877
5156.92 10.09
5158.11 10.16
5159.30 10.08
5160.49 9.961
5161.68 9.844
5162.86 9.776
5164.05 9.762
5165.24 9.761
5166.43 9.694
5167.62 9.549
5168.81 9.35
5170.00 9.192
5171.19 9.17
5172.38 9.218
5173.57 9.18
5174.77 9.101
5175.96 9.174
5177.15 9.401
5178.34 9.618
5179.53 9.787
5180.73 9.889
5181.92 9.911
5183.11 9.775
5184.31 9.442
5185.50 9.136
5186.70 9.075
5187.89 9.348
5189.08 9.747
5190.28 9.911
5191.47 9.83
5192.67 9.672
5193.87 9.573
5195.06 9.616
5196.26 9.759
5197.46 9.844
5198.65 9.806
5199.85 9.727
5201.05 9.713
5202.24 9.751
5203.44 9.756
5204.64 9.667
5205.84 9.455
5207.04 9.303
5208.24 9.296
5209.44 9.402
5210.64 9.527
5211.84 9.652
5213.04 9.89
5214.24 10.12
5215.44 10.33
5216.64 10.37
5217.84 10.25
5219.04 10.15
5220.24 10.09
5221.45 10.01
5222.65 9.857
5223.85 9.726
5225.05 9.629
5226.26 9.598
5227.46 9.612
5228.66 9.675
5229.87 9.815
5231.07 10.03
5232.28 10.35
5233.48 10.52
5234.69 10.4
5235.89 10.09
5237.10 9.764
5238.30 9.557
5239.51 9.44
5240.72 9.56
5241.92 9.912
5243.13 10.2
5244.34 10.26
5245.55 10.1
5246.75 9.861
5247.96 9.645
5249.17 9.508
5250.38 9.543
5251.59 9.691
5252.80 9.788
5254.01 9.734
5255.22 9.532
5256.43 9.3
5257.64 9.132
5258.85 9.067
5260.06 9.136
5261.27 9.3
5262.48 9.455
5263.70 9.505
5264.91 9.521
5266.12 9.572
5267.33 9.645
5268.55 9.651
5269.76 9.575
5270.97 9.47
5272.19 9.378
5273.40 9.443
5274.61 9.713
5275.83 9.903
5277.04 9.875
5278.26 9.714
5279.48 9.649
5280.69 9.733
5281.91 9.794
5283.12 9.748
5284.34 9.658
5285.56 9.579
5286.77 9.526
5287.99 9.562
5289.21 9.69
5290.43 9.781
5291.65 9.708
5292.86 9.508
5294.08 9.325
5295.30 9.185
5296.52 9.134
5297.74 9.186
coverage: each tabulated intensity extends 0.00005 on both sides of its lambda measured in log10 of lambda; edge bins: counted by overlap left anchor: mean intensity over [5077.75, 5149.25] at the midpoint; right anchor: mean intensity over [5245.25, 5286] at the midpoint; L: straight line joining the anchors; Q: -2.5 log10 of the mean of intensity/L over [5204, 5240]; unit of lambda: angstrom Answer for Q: -0.016 mag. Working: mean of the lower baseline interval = 10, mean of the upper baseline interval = 9.58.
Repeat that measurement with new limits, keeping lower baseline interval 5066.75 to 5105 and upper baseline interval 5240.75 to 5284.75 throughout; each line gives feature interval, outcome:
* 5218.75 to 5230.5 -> -0.01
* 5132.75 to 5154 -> 0.02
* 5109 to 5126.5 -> 0.00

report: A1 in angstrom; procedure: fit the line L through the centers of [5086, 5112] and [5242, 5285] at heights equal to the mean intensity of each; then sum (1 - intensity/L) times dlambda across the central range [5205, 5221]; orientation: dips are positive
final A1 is -0.1 angstrom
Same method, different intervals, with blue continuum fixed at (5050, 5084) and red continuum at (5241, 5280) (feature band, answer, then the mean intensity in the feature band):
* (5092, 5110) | 0.0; 9.98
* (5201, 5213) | 0.2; 9.56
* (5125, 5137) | -0.4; 10.2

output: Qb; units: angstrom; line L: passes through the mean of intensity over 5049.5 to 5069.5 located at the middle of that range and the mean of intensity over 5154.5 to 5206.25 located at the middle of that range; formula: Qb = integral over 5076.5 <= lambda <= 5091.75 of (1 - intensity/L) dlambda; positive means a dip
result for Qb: -0.3 angstrom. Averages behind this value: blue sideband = 10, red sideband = 9.63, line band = 10.1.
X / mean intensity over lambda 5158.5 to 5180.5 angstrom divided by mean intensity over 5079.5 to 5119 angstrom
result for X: 1.0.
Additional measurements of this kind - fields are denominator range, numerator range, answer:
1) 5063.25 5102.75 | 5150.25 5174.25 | 0.96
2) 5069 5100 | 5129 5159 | 0.97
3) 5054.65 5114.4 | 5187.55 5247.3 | 0.98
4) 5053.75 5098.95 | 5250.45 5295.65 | 0.95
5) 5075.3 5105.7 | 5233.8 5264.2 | 0.96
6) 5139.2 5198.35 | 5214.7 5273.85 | 1.01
